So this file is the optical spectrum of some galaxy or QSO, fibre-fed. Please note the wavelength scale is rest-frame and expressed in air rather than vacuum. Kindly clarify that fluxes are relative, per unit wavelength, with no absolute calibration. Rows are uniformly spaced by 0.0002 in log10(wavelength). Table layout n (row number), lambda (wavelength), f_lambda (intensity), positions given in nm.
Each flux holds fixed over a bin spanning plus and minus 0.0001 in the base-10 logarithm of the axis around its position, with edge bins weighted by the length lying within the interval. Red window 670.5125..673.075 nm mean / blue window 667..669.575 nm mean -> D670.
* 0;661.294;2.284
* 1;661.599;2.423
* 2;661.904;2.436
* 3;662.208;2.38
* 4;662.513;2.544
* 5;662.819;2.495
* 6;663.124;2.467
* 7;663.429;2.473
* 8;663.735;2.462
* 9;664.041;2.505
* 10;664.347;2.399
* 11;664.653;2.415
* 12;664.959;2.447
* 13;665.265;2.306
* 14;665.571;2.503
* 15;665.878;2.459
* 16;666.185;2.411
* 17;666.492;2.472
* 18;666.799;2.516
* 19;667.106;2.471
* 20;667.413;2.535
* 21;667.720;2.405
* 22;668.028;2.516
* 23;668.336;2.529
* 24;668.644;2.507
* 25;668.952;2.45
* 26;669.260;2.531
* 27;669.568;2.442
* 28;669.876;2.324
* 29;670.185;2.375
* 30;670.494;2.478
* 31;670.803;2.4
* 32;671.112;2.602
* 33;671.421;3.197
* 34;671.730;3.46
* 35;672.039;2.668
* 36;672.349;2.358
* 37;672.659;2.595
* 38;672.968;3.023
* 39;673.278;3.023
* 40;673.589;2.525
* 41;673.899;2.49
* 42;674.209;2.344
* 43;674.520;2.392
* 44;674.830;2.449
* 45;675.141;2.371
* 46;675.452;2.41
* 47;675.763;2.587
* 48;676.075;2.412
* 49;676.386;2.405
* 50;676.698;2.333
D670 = 1.1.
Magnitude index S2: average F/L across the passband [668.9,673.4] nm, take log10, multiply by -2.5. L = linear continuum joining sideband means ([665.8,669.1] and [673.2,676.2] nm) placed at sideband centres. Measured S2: -0.08 mag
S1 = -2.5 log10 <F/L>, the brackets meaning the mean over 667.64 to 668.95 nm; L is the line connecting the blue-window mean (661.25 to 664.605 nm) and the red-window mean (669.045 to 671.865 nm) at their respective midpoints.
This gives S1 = 0.04 mag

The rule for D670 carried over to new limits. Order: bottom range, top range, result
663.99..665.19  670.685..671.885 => 1.21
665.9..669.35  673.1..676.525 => 1.00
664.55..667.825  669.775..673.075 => 1.09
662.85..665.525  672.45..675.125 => 1.06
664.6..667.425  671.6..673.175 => 1.15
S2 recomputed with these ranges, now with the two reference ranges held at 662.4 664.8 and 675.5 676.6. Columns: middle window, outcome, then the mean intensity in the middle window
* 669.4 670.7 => 0.02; 2.41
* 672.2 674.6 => -0.06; 2.6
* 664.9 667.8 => 0.00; 2.45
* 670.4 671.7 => -0.12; 2.75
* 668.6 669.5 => -0.01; 2.49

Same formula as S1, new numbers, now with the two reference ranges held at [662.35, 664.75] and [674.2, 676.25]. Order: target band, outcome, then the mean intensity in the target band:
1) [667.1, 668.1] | -0.01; 2.48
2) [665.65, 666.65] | 0.00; 2.45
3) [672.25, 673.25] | -0.12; 2.72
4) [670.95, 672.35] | -0.19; 2.91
